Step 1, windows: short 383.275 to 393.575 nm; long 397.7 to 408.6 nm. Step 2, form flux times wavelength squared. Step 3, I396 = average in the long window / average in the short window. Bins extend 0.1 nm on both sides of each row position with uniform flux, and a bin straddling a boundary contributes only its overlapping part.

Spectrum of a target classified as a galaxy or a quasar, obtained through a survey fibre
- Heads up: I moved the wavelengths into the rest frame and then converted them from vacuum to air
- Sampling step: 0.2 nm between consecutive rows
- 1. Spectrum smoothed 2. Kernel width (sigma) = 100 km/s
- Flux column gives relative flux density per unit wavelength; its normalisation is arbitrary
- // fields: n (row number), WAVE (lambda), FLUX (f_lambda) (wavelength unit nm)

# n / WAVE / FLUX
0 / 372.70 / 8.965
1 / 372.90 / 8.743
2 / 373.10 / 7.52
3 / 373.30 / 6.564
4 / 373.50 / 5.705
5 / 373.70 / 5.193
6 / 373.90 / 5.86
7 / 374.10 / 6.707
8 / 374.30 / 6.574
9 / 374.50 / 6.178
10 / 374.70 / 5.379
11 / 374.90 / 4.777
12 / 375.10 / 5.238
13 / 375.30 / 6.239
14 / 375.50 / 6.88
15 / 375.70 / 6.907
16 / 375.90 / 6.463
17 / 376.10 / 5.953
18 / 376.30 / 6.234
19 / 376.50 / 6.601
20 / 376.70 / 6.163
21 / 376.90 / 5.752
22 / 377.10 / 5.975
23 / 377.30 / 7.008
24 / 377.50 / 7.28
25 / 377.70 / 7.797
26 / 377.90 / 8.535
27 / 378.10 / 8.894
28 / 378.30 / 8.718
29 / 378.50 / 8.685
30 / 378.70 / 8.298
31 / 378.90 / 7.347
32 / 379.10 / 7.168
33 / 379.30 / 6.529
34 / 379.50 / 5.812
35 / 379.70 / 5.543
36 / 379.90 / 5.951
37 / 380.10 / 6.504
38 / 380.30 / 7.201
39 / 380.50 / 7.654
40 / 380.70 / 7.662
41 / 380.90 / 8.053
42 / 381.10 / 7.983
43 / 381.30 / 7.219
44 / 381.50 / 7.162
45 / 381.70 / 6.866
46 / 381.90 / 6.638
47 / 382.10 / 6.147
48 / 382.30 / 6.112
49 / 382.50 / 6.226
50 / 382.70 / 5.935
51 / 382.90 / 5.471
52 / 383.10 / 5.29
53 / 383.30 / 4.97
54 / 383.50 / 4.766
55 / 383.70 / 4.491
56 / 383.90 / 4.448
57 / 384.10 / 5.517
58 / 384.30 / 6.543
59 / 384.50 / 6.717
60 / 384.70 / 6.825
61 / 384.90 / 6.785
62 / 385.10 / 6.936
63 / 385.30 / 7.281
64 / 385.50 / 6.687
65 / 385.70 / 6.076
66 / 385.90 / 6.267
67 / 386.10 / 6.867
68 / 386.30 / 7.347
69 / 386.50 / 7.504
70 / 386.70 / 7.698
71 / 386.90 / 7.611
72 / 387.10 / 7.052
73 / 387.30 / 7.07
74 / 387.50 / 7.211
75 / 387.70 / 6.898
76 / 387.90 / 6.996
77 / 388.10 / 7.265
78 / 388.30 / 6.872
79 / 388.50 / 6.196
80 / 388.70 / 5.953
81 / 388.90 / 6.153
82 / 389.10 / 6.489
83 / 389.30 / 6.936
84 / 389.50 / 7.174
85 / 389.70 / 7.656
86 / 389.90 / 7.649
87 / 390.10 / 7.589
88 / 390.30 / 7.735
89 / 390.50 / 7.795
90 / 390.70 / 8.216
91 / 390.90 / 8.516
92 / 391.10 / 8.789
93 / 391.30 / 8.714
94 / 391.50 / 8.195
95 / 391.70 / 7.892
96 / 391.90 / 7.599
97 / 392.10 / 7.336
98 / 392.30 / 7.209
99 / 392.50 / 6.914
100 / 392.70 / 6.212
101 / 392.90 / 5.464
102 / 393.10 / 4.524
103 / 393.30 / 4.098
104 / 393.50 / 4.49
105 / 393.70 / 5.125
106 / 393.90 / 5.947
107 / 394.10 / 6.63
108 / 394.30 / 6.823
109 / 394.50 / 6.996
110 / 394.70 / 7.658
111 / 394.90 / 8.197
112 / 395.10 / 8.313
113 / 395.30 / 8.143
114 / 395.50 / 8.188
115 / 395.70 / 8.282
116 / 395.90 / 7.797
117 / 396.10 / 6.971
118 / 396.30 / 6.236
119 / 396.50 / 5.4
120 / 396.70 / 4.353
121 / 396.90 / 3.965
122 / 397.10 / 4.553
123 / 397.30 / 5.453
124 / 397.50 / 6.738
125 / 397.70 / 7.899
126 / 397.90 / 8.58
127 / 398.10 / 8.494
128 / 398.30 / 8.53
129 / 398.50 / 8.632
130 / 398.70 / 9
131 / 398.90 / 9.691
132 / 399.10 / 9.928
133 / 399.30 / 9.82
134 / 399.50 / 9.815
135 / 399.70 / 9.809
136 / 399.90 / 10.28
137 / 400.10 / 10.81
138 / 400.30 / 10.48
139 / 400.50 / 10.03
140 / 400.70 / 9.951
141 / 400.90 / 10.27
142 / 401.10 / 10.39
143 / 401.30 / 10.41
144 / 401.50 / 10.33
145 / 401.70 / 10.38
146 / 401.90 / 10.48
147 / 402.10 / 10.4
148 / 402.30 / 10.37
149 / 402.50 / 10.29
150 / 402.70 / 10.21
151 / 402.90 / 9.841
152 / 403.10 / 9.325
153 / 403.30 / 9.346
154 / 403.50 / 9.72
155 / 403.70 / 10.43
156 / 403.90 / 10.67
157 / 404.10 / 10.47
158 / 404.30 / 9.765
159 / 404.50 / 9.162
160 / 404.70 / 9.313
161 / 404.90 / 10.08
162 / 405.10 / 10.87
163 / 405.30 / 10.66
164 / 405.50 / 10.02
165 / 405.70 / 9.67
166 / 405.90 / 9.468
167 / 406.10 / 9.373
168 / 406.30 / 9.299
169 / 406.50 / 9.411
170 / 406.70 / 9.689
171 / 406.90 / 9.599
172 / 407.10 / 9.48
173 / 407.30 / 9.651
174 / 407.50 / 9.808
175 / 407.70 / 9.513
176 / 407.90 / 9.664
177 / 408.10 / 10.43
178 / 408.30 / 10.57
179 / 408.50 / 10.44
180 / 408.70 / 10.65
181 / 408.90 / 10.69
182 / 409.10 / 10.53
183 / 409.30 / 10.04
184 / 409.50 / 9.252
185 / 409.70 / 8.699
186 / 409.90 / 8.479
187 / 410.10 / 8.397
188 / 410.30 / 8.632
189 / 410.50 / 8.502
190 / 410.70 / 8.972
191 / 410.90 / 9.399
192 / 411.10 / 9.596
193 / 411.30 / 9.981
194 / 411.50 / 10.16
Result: 1.56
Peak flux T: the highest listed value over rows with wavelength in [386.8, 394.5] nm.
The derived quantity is 8.789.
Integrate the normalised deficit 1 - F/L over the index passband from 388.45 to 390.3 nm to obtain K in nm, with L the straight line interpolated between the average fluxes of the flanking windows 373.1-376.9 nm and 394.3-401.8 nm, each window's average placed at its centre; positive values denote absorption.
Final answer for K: 0.15 nm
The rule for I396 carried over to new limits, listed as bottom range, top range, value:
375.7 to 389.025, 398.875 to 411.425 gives 1.65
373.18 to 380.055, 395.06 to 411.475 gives 1.60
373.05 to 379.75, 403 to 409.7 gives 1.73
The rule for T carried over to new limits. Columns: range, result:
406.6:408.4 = 10.57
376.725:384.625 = 8.894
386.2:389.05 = 7.698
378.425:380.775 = 8.685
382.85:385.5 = 7.281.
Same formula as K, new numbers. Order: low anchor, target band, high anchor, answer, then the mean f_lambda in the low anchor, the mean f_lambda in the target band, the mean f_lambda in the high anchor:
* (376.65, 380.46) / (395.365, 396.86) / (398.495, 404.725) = 0.43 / 7.13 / 6.67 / 10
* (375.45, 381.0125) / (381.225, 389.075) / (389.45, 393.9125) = 0.64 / 7.06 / 6.46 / 7.01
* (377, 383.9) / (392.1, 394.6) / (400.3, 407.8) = 0.76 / 6.79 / 5.93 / 9.96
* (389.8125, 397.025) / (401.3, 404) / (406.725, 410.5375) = -0.49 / 6.93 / 10.1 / 9.65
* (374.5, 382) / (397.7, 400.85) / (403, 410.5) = -0.19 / 6.88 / 9.55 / 9.75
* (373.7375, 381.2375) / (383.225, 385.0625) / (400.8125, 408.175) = 0.45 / 6.81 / 5.73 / 9.95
